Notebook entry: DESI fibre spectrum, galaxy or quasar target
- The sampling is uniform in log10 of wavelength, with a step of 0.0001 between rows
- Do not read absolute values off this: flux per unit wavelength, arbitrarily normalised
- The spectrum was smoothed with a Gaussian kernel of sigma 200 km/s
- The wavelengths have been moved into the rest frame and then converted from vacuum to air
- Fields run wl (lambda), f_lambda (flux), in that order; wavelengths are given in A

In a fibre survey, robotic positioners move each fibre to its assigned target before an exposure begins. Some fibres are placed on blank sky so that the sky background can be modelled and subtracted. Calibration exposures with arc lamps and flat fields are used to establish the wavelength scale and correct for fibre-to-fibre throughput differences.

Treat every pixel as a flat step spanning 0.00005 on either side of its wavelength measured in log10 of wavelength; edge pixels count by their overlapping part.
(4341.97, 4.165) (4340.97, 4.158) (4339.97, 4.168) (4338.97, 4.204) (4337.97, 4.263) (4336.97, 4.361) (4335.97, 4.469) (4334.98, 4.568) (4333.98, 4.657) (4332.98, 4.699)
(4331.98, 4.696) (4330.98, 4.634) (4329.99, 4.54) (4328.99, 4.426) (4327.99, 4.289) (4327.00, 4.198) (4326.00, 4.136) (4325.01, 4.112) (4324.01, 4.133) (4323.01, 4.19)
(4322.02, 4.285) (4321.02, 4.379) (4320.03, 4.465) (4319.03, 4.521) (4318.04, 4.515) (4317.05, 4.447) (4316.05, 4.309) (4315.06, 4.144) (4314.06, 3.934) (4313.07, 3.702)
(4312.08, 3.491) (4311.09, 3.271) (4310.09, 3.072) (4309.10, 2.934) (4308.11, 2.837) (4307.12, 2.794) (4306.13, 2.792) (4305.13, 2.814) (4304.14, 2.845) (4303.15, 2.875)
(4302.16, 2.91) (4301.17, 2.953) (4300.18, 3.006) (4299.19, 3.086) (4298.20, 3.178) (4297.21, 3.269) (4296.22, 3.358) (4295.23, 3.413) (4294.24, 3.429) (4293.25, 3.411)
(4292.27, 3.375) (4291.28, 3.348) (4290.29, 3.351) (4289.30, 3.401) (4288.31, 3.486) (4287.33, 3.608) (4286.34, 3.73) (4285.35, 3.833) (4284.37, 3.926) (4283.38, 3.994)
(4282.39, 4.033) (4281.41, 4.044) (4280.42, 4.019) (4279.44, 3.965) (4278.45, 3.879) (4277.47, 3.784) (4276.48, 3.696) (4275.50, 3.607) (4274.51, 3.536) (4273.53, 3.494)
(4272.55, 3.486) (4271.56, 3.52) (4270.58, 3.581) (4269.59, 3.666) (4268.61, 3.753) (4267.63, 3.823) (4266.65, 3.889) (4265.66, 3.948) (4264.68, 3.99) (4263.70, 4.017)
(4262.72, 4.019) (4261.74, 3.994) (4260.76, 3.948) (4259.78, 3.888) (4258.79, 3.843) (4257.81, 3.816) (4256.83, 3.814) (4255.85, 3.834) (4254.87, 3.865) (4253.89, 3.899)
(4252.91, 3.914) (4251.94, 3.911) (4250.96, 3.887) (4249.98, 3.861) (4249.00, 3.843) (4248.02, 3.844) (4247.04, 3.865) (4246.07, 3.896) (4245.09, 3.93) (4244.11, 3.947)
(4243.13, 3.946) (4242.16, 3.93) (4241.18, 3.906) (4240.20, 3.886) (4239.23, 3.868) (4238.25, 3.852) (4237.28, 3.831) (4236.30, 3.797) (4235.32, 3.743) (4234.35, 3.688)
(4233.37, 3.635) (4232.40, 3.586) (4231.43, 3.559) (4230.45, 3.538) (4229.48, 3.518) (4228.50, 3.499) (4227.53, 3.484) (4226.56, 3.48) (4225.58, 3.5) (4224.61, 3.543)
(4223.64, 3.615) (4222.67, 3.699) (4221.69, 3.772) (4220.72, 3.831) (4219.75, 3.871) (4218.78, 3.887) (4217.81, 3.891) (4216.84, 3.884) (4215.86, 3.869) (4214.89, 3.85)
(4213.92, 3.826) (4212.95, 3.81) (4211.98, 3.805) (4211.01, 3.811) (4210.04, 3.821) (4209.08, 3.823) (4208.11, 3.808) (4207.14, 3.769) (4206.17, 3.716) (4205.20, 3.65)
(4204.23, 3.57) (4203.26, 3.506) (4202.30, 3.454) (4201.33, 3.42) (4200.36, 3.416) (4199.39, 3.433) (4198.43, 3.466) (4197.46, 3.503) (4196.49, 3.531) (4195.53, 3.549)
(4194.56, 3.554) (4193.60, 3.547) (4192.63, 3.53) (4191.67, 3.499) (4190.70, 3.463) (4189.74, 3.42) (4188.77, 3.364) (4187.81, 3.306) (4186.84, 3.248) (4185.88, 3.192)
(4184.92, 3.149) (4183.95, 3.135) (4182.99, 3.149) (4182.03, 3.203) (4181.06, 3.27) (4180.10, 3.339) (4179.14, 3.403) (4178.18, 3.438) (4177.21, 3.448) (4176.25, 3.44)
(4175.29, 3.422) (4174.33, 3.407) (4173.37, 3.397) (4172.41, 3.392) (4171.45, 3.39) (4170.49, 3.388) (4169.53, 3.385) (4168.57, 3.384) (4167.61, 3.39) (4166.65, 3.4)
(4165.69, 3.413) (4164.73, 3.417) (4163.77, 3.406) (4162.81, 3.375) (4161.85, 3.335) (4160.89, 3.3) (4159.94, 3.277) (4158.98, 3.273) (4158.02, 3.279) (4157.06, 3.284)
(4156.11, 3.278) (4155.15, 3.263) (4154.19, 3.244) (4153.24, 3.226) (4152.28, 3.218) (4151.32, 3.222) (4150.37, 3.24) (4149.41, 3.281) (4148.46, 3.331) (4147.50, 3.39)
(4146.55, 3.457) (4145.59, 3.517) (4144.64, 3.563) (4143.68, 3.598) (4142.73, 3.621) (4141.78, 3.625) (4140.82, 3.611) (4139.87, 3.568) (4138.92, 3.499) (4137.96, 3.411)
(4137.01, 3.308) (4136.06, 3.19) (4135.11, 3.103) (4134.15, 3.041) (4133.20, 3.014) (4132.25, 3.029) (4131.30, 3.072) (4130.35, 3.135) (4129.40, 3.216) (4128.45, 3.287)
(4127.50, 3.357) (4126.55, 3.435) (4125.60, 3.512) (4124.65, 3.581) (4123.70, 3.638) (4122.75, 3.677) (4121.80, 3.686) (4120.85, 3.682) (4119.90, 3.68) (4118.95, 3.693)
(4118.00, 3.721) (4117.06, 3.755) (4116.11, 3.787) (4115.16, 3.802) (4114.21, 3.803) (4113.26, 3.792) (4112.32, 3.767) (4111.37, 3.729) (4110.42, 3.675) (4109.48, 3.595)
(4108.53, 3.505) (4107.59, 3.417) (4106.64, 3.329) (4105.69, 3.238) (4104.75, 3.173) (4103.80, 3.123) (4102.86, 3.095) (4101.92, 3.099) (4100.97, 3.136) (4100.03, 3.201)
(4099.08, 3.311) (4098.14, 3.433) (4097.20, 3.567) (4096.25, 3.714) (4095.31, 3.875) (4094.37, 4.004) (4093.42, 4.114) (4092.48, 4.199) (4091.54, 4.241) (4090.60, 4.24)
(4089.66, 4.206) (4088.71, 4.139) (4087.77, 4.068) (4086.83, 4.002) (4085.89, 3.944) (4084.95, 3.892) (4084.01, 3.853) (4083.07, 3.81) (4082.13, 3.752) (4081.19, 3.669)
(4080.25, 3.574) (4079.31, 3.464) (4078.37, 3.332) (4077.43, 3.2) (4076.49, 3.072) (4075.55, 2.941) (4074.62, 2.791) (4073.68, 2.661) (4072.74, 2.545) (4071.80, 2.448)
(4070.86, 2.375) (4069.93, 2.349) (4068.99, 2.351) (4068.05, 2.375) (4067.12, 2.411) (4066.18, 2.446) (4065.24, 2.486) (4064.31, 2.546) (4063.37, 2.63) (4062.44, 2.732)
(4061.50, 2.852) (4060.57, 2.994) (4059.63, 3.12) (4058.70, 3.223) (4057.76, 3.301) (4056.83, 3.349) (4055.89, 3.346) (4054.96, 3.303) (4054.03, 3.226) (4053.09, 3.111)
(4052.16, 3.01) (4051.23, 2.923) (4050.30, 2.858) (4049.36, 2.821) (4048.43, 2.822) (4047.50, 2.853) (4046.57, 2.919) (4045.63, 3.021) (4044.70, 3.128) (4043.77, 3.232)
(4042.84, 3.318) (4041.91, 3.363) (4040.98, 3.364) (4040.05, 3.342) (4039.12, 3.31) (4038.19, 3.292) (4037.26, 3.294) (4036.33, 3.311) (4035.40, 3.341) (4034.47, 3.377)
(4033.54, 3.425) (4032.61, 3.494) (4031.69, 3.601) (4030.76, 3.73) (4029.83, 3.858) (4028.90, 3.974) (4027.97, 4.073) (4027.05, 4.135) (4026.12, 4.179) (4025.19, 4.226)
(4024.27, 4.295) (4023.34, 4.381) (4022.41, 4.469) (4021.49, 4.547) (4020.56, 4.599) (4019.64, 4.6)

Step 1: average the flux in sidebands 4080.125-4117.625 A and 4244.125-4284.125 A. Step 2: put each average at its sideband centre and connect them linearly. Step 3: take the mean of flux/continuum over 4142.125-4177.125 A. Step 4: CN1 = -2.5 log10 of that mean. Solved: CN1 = 0.115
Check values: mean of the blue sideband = 3.69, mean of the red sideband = 3.84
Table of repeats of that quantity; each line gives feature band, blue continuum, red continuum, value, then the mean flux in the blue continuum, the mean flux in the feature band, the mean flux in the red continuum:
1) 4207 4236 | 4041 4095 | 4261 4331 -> -0.05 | 3.21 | 3.71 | 3.7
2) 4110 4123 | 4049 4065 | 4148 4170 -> -0.17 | 3.01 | 3.73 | 3.31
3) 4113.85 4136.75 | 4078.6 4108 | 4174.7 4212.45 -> 0.05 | 3.67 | 3.45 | 3.48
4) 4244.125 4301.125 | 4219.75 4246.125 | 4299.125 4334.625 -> 0.02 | 3.72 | 3.71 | 3.82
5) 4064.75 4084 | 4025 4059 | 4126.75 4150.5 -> 0.15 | 3.36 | 2.93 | 3.34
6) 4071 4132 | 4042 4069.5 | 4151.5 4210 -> -0.14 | 2.93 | 3.53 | 3.41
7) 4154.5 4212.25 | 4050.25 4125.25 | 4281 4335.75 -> 0.03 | 3.36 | 3.43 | 3.75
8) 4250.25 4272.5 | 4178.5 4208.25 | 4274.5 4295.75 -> -0.07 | 3.43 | 3.85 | 3.68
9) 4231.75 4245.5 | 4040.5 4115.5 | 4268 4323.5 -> -0.09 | 3.28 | 3.82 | 3.59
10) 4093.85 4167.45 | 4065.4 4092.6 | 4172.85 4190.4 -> -0.04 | 3.3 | 3.43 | 3.32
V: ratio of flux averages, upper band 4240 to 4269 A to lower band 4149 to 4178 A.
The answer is 1.17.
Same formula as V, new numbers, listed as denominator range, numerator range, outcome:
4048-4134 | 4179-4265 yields 1.10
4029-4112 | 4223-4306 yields 1.11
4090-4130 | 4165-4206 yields 0.95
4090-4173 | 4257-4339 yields 1.09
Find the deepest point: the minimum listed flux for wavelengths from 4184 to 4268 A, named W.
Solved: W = 3.149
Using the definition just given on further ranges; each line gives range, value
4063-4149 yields 2.349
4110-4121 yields 3.675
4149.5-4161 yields 3.218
